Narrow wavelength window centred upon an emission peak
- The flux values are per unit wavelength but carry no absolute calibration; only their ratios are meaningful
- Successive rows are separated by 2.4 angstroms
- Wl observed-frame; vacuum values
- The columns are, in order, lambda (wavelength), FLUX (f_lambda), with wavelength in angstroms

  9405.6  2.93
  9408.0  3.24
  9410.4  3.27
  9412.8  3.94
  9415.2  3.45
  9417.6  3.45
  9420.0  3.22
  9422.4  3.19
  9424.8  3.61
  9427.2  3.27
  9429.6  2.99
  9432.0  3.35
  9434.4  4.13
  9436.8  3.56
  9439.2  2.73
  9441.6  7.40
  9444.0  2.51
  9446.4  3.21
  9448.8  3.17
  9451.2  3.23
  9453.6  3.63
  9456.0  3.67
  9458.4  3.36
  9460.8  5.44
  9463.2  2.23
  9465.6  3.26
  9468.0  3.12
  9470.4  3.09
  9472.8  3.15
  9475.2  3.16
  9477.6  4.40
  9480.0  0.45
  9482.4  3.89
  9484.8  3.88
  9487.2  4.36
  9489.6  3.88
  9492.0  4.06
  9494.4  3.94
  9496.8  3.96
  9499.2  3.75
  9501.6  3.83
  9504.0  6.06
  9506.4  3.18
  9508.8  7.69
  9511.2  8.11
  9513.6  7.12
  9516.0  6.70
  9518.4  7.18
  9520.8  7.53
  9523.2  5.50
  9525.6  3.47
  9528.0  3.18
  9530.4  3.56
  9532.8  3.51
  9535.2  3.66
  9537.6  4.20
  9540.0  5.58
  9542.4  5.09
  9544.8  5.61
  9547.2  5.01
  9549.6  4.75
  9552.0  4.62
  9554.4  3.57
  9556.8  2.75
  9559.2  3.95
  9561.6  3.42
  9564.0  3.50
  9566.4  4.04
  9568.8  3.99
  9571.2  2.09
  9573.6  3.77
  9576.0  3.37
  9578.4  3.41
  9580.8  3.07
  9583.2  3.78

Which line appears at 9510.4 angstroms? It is H-alpha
